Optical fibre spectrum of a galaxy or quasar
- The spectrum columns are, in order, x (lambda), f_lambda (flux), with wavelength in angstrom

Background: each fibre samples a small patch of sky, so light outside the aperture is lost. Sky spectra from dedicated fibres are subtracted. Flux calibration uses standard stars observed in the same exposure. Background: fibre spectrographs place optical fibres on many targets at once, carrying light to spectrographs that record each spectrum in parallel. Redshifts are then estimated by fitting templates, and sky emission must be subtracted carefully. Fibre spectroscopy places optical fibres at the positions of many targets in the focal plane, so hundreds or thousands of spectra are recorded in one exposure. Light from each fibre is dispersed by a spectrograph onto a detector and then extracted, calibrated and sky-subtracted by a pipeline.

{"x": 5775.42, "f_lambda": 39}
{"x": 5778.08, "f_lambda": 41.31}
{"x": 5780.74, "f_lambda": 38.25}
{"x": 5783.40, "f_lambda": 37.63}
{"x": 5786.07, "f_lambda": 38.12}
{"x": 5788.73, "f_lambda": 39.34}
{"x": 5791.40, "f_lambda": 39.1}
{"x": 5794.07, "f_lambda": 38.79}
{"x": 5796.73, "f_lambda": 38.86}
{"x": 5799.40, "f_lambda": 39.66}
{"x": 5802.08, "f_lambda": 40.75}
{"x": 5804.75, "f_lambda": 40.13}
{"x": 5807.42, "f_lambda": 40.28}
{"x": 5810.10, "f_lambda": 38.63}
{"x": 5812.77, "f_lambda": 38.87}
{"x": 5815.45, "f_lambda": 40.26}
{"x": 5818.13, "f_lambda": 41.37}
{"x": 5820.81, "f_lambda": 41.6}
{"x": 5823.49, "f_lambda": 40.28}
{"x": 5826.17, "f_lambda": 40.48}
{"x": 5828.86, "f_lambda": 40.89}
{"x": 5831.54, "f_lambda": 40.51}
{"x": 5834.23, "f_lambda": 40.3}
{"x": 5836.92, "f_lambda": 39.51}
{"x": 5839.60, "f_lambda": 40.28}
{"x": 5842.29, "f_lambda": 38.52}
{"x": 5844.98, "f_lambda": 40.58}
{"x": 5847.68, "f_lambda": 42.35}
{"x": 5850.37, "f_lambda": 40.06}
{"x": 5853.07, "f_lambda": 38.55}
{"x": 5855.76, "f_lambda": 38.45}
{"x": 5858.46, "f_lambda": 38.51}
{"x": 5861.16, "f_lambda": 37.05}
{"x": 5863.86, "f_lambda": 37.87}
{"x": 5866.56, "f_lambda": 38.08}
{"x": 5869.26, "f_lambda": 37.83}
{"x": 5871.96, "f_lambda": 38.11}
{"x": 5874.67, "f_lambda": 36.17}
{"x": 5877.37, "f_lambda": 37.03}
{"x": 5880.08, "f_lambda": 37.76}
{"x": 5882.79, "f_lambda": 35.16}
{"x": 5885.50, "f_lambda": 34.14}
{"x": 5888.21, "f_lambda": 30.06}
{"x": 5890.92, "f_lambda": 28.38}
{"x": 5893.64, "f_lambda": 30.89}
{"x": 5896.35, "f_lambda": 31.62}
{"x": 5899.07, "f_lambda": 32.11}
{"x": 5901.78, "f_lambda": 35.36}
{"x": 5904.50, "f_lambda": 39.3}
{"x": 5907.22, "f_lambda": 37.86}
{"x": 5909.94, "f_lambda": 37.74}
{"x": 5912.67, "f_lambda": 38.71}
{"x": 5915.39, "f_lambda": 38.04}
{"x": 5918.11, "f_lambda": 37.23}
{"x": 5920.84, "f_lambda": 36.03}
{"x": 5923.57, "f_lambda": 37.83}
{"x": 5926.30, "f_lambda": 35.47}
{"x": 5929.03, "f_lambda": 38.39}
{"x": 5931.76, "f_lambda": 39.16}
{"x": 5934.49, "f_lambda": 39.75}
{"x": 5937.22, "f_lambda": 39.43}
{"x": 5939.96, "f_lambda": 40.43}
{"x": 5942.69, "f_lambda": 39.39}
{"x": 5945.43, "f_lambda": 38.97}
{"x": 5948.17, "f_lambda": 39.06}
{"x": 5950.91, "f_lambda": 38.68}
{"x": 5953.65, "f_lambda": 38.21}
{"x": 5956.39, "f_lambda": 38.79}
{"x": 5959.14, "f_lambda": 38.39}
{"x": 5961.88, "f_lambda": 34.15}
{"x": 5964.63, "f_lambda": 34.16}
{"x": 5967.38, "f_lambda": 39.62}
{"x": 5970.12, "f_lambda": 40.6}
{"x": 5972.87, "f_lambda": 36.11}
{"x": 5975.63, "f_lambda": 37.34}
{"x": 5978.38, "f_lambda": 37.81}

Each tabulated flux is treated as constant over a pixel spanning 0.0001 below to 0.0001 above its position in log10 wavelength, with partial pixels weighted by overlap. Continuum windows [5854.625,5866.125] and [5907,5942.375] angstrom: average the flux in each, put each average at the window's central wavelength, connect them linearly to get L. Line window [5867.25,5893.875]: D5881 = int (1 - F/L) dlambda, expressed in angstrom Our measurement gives 2.3 angstrom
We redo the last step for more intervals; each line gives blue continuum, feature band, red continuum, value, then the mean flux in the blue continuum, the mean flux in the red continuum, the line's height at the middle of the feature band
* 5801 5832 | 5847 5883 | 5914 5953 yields 1.3 angstrom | 40.3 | 38.4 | 39.5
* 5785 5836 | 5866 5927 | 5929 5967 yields 5.2 angstrom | 39.9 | 38.4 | 39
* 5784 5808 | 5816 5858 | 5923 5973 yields -1.2 angstrom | 39.4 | 38.3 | 39.1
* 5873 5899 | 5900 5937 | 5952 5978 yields -2.8 angstrom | 33.4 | 37.5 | 35.1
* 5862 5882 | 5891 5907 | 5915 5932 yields 1.6 angstrom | 37.5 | 37.3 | 37.4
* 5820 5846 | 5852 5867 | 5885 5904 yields -0.6 angstrom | 40.3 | 32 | 36.7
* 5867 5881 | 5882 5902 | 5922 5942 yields 3.1 angstrom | 37.4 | 38.6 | 37.8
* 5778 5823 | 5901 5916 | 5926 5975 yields 0.3 angstrom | 39.6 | 38.3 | 38.7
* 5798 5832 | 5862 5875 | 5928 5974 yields 0.6 angstrom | 40.3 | 38.4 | 39.6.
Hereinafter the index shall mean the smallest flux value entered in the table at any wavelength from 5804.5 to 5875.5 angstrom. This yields 36.17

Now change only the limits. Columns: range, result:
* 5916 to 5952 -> 35.47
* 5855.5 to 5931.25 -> 28.38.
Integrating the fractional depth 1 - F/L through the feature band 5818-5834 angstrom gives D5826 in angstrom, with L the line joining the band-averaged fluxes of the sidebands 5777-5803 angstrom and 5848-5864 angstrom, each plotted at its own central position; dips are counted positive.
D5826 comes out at -0.8 angstrom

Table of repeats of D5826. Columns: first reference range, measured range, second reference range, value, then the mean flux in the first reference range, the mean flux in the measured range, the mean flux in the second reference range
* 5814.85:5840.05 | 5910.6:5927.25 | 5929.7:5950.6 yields 0.98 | 40.6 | 37.3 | 39.4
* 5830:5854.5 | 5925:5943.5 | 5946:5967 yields -0.42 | 40.1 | 38.9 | 37.5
